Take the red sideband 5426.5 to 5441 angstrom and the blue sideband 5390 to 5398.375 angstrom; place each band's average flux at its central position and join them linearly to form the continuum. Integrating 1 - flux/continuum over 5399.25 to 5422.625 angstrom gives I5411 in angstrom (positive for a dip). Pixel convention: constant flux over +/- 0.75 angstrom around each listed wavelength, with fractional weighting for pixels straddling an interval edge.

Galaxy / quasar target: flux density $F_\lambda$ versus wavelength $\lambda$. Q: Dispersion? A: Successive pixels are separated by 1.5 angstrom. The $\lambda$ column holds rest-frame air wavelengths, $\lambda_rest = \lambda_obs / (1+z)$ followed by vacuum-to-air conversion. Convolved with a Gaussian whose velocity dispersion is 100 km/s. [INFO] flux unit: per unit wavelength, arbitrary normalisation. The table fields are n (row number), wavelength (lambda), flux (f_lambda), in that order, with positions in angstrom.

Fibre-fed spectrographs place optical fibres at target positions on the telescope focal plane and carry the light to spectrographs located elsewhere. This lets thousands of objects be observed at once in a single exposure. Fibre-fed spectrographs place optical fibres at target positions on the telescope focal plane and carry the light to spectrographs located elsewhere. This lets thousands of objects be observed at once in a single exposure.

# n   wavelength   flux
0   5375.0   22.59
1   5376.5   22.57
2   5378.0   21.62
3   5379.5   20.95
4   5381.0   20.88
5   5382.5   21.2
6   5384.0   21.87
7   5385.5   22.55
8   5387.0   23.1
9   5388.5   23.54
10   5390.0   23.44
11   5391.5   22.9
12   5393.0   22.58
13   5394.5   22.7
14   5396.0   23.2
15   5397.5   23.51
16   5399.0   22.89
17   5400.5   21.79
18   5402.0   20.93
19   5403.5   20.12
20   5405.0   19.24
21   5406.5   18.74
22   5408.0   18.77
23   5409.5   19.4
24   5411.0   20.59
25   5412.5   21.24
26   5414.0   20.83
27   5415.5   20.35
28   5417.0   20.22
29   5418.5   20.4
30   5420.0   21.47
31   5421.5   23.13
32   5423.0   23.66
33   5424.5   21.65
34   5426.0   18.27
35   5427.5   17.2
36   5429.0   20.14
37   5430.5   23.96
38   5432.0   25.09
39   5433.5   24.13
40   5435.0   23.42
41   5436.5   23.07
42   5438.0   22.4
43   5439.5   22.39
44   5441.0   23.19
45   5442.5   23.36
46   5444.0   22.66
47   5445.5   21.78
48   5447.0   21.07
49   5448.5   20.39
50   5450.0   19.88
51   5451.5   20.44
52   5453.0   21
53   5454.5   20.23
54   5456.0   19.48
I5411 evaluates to 2.2 angstrom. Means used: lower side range 23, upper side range 22.4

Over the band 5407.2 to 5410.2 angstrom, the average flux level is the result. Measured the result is 19.1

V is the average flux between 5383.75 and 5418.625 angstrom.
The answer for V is 21.5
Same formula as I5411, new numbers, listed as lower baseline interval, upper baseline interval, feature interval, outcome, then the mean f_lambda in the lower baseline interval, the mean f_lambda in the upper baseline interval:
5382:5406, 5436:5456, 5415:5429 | 0.8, 22.2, 21.6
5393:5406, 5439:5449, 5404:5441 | 1.2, 21.8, 22.2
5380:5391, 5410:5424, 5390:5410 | 0.4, 22.3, 21.3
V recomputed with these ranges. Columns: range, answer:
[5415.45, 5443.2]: 22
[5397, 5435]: 21.1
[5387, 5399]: 23.1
